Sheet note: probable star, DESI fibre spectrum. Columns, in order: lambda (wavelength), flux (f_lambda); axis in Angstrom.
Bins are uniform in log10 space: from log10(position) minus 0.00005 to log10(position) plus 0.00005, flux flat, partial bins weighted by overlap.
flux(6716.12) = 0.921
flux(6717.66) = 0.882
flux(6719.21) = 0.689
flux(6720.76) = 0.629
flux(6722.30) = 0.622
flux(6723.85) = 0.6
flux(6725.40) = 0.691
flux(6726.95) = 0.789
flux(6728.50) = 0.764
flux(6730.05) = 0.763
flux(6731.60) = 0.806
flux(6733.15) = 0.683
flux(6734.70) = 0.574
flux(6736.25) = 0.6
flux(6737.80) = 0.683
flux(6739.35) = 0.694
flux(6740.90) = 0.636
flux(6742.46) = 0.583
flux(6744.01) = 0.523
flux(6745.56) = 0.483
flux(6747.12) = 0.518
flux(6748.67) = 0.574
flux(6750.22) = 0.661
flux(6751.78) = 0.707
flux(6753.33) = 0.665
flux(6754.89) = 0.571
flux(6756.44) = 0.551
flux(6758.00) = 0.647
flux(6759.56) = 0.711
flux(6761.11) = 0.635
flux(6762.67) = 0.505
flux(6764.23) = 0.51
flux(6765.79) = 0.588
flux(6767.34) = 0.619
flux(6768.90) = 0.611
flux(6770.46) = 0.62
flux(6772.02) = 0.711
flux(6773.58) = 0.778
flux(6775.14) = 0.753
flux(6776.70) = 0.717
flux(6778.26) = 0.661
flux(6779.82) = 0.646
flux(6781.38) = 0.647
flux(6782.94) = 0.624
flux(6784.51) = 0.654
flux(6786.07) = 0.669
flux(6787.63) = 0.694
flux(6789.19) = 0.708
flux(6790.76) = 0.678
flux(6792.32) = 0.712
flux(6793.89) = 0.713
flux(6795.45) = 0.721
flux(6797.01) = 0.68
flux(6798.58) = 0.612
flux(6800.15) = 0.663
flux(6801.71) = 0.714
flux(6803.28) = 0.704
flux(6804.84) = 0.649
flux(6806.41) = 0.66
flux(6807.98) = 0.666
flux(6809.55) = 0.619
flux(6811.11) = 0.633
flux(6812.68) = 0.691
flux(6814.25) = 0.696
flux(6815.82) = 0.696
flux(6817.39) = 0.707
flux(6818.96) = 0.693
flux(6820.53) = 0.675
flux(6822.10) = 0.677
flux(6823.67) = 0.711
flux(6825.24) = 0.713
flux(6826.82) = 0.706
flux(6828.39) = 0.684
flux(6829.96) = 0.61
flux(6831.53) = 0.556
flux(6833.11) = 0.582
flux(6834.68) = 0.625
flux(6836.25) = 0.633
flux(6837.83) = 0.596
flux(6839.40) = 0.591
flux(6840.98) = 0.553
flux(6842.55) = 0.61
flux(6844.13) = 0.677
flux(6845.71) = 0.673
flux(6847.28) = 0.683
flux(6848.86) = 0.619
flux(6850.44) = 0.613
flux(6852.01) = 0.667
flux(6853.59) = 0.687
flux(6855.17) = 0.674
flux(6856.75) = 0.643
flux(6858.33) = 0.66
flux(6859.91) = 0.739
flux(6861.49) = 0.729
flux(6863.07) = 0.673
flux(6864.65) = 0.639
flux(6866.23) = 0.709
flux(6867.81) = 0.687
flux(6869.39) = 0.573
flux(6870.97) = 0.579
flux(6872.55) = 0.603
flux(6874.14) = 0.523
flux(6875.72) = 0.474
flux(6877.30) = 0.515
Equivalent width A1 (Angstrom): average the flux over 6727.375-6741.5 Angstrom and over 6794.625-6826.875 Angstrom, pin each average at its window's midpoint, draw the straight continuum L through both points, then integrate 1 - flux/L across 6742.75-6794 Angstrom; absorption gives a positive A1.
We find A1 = 3.72 Angstrom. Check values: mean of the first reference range 0.693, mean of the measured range 0.637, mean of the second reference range 0.68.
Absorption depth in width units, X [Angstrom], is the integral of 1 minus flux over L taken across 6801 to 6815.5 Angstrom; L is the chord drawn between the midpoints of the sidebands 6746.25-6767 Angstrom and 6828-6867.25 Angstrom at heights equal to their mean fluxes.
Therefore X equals -1.0 Angstrom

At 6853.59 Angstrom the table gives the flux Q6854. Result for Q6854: 0.687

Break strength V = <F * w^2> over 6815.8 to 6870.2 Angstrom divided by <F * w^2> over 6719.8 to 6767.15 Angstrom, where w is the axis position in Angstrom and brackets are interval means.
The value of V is 1.1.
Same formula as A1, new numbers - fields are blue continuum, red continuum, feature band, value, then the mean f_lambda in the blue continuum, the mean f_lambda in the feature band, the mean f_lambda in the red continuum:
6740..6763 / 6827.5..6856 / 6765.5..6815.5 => -4.9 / 0.6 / 0.673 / 0.63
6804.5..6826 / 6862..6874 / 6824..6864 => 0.3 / 0.678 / 0.648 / 0.634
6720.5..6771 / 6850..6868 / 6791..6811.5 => -0.6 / 0.631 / 0.674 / 0.678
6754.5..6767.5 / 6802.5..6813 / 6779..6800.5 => -1.3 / 0.593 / 0.673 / 0.659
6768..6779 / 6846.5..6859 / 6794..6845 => 1.1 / 0.692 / 0.657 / 0.655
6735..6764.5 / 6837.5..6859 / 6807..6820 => -1.0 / 0.604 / 0.675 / 0.64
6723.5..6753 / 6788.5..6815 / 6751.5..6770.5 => 1.5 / 0.65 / 0.608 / 0.677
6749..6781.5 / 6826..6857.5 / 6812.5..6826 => -1.3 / 0.643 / 0.696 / 0.634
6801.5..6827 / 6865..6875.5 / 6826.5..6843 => 1.1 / 0.682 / 0.611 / 0.606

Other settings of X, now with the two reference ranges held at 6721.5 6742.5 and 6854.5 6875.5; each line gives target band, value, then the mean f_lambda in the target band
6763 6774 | 0.8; 0.624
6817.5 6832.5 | -0.3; 0.67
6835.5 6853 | 0.5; 0.629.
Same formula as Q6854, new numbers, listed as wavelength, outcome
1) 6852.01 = 0.667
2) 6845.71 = 0.673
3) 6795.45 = 0.721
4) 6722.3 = 0.622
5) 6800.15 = 0.663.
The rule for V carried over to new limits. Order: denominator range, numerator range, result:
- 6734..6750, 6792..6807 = 1.18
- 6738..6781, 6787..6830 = 1.11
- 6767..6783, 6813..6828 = 1.05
